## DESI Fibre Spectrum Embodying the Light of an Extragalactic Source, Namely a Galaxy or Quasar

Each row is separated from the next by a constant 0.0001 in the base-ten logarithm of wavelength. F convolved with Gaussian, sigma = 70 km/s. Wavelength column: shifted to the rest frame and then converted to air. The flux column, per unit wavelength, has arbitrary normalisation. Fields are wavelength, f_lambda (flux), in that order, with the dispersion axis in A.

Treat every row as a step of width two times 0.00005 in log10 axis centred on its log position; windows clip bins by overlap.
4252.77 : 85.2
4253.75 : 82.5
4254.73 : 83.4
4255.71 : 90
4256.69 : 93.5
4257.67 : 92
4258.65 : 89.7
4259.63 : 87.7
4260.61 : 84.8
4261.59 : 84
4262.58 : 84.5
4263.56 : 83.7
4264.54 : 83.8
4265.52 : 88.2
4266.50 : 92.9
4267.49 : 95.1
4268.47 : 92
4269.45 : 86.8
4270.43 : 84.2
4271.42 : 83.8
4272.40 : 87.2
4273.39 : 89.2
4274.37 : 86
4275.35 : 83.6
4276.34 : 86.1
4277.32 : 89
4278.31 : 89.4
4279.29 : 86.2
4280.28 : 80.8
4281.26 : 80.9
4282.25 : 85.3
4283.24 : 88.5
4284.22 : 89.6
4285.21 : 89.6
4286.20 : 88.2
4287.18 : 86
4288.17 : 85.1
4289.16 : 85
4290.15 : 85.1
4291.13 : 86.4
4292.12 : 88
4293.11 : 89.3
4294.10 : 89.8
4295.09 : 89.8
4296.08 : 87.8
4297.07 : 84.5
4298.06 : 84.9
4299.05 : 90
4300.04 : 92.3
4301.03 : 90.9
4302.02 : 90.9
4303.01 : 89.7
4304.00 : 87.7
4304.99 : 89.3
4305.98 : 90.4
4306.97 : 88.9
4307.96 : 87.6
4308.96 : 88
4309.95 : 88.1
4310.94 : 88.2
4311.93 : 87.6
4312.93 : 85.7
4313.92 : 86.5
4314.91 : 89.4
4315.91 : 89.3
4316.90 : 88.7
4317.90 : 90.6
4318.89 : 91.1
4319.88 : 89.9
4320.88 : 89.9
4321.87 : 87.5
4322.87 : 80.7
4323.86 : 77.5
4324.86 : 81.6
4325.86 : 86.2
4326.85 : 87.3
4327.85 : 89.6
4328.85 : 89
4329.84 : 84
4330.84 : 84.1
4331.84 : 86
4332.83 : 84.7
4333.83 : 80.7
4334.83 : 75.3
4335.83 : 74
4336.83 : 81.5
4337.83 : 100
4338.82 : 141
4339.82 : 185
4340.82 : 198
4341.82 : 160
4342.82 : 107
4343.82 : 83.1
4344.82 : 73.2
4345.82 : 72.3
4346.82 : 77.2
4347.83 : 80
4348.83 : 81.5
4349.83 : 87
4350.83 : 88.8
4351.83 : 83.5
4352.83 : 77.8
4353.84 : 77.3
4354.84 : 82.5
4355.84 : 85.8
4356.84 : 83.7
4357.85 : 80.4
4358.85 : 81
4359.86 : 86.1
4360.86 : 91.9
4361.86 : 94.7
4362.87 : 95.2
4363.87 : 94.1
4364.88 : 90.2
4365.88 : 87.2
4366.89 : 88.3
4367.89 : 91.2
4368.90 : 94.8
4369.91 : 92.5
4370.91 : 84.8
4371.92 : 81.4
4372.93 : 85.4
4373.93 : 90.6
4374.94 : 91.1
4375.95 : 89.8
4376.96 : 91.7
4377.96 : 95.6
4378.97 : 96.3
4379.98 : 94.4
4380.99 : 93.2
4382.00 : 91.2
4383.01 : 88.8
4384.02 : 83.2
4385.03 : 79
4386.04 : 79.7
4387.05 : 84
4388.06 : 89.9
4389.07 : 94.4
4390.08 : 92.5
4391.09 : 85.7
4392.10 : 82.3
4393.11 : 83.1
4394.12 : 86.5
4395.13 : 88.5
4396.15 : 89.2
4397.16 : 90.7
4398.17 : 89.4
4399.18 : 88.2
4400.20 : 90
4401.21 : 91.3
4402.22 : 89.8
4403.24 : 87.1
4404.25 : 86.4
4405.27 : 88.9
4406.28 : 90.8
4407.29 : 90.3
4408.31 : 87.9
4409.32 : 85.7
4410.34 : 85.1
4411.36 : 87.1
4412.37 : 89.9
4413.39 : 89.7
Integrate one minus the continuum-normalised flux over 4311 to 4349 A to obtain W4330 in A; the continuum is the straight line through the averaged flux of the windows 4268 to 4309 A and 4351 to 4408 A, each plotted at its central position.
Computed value -2.8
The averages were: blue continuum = 87.5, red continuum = 88.1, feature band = 94.2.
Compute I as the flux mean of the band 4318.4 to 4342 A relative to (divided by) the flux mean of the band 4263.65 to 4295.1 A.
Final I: 1.1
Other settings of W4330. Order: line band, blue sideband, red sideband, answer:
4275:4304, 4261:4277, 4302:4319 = 0.1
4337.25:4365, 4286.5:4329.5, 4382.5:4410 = -3.2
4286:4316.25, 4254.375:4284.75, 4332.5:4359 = 0.9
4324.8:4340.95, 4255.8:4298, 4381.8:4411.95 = -2.1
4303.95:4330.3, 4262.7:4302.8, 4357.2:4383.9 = 0.3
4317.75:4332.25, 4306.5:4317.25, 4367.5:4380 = 0.4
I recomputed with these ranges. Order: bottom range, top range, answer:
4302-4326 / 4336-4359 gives 1.12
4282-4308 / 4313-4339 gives 0.99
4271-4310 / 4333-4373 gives 1.07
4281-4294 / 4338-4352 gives 1.25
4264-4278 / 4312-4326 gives 0.99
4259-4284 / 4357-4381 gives 1.04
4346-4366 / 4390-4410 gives 1.04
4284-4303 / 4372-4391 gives 1.01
